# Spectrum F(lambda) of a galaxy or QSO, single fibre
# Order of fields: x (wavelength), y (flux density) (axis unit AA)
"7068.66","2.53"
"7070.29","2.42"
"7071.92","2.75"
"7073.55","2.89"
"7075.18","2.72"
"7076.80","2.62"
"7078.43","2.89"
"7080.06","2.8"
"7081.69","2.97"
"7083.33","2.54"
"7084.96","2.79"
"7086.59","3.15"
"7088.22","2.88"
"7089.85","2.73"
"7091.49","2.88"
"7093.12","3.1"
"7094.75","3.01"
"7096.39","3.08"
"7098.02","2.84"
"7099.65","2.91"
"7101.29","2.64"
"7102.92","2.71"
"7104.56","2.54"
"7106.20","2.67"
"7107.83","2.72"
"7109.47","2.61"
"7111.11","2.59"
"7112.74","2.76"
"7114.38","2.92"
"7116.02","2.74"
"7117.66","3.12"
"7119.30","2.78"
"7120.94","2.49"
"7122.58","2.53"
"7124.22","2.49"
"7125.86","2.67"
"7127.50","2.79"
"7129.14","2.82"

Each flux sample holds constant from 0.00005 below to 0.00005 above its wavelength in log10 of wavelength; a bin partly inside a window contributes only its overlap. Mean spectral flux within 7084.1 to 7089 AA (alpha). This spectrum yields 2.94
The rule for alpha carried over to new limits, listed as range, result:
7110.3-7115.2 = 2.76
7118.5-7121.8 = 2.63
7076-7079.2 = 2.75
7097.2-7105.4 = 2.73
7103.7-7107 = 2.6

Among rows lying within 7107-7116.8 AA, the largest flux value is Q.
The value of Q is 2.92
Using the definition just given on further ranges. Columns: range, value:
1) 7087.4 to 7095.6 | 3.1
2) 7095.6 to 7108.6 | 3.08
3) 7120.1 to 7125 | 2.53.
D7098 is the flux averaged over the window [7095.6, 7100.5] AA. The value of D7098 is 2.94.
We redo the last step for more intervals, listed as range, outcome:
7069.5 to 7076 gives 2.7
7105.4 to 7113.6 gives 2.67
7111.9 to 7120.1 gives 2.86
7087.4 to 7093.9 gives 2.9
